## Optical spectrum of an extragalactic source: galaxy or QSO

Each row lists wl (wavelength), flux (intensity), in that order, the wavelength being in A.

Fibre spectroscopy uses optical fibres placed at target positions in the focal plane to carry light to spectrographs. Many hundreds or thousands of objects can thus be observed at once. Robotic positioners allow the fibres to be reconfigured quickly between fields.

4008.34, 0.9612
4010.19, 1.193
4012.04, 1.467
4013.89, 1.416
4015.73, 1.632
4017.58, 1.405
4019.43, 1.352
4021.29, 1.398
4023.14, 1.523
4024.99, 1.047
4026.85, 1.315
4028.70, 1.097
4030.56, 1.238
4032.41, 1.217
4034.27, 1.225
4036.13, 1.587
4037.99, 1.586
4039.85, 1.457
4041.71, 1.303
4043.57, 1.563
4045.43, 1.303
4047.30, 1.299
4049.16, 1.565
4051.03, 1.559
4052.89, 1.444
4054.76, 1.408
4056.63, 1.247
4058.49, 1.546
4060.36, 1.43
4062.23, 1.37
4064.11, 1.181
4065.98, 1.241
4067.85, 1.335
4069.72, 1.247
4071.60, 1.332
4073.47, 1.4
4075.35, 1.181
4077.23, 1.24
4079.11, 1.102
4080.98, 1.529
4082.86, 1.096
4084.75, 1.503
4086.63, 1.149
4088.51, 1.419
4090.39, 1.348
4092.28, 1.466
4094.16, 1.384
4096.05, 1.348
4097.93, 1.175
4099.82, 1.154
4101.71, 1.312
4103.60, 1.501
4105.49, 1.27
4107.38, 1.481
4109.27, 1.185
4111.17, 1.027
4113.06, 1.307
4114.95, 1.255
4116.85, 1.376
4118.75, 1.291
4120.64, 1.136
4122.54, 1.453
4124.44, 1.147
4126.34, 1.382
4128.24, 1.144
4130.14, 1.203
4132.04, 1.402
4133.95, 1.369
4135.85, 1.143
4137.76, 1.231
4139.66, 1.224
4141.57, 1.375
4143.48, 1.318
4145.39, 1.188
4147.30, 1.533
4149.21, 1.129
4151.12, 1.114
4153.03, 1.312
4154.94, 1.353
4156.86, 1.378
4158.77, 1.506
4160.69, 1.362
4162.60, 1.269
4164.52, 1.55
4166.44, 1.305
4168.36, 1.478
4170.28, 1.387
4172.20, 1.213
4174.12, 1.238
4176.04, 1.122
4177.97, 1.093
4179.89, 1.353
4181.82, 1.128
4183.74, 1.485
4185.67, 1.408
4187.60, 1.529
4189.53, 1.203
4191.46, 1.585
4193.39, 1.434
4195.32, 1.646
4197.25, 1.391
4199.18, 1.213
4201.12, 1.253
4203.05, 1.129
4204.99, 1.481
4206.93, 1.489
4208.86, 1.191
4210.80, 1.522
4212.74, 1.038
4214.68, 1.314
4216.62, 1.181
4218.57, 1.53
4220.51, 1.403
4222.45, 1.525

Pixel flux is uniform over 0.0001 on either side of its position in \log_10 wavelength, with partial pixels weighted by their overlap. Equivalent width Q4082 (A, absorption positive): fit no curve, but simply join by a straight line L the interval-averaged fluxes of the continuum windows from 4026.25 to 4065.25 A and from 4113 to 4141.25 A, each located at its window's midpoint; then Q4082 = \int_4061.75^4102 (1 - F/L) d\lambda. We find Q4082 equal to 1.1 A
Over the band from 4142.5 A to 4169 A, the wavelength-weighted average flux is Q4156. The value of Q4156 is 1.34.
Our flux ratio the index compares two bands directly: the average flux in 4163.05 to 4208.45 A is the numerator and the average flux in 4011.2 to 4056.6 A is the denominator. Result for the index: 0.97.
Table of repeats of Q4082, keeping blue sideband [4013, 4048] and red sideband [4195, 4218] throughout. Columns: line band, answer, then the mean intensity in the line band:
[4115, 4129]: 0.7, 1.28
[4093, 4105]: 0.3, 1.31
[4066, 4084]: 1.1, 1.27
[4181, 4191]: -0.3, 1.37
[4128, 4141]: 0.8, 1.25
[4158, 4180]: 0.1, 1.32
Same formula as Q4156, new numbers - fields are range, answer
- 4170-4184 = 1.23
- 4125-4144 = 1.28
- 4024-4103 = 1.33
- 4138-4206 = 1.33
